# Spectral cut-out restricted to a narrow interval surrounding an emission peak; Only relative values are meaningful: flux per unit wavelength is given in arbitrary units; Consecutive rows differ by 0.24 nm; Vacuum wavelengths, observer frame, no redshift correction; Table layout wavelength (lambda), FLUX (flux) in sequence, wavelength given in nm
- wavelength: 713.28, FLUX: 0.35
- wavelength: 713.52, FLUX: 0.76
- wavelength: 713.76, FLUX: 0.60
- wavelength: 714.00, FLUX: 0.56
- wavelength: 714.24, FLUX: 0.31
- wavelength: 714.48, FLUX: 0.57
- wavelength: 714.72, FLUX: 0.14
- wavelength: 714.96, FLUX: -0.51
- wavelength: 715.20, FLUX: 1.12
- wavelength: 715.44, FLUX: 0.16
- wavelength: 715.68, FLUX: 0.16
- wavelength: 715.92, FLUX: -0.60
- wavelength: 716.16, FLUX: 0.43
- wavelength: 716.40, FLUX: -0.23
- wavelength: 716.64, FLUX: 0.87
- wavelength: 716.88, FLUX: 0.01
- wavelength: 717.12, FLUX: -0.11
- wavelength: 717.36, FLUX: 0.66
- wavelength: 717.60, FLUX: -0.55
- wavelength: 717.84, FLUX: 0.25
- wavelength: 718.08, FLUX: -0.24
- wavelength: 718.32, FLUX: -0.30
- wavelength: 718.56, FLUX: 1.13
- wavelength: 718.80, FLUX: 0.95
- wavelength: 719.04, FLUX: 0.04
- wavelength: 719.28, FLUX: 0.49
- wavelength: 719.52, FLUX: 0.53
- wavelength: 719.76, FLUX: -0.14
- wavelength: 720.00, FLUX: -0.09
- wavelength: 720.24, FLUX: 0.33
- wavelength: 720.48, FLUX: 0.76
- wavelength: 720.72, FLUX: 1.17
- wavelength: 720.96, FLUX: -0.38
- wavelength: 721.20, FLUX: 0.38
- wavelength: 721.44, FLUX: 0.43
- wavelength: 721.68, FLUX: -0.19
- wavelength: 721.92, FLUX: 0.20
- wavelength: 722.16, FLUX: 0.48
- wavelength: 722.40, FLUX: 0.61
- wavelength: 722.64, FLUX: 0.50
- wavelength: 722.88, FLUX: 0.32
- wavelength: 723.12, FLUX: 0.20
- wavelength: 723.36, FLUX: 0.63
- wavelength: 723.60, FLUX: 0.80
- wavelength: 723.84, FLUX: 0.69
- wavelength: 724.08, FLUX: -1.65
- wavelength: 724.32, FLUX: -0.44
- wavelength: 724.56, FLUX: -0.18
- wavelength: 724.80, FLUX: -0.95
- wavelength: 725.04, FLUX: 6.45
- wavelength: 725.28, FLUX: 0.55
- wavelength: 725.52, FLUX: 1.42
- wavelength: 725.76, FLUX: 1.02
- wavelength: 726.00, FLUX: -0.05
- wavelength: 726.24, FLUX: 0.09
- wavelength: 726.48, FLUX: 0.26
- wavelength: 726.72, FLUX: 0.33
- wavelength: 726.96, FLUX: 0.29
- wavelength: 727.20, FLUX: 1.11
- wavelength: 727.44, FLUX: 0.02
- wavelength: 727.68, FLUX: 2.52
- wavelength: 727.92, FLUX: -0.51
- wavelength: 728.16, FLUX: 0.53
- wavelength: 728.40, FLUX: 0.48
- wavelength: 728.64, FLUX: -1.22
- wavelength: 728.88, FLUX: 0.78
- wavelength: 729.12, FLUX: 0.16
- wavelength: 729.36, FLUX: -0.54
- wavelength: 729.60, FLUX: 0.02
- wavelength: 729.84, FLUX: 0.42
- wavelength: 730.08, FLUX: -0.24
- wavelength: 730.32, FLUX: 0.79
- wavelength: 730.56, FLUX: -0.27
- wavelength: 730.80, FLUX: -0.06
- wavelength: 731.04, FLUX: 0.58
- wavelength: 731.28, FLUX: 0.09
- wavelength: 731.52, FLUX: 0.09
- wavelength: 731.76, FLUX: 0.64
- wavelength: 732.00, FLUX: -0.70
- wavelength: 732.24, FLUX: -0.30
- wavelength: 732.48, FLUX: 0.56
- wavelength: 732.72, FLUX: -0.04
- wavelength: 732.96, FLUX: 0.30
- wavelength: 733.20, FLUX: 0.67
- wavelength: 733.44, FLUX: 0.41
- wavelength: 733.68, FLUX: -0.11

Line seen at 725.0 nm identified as H-alpha 6563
